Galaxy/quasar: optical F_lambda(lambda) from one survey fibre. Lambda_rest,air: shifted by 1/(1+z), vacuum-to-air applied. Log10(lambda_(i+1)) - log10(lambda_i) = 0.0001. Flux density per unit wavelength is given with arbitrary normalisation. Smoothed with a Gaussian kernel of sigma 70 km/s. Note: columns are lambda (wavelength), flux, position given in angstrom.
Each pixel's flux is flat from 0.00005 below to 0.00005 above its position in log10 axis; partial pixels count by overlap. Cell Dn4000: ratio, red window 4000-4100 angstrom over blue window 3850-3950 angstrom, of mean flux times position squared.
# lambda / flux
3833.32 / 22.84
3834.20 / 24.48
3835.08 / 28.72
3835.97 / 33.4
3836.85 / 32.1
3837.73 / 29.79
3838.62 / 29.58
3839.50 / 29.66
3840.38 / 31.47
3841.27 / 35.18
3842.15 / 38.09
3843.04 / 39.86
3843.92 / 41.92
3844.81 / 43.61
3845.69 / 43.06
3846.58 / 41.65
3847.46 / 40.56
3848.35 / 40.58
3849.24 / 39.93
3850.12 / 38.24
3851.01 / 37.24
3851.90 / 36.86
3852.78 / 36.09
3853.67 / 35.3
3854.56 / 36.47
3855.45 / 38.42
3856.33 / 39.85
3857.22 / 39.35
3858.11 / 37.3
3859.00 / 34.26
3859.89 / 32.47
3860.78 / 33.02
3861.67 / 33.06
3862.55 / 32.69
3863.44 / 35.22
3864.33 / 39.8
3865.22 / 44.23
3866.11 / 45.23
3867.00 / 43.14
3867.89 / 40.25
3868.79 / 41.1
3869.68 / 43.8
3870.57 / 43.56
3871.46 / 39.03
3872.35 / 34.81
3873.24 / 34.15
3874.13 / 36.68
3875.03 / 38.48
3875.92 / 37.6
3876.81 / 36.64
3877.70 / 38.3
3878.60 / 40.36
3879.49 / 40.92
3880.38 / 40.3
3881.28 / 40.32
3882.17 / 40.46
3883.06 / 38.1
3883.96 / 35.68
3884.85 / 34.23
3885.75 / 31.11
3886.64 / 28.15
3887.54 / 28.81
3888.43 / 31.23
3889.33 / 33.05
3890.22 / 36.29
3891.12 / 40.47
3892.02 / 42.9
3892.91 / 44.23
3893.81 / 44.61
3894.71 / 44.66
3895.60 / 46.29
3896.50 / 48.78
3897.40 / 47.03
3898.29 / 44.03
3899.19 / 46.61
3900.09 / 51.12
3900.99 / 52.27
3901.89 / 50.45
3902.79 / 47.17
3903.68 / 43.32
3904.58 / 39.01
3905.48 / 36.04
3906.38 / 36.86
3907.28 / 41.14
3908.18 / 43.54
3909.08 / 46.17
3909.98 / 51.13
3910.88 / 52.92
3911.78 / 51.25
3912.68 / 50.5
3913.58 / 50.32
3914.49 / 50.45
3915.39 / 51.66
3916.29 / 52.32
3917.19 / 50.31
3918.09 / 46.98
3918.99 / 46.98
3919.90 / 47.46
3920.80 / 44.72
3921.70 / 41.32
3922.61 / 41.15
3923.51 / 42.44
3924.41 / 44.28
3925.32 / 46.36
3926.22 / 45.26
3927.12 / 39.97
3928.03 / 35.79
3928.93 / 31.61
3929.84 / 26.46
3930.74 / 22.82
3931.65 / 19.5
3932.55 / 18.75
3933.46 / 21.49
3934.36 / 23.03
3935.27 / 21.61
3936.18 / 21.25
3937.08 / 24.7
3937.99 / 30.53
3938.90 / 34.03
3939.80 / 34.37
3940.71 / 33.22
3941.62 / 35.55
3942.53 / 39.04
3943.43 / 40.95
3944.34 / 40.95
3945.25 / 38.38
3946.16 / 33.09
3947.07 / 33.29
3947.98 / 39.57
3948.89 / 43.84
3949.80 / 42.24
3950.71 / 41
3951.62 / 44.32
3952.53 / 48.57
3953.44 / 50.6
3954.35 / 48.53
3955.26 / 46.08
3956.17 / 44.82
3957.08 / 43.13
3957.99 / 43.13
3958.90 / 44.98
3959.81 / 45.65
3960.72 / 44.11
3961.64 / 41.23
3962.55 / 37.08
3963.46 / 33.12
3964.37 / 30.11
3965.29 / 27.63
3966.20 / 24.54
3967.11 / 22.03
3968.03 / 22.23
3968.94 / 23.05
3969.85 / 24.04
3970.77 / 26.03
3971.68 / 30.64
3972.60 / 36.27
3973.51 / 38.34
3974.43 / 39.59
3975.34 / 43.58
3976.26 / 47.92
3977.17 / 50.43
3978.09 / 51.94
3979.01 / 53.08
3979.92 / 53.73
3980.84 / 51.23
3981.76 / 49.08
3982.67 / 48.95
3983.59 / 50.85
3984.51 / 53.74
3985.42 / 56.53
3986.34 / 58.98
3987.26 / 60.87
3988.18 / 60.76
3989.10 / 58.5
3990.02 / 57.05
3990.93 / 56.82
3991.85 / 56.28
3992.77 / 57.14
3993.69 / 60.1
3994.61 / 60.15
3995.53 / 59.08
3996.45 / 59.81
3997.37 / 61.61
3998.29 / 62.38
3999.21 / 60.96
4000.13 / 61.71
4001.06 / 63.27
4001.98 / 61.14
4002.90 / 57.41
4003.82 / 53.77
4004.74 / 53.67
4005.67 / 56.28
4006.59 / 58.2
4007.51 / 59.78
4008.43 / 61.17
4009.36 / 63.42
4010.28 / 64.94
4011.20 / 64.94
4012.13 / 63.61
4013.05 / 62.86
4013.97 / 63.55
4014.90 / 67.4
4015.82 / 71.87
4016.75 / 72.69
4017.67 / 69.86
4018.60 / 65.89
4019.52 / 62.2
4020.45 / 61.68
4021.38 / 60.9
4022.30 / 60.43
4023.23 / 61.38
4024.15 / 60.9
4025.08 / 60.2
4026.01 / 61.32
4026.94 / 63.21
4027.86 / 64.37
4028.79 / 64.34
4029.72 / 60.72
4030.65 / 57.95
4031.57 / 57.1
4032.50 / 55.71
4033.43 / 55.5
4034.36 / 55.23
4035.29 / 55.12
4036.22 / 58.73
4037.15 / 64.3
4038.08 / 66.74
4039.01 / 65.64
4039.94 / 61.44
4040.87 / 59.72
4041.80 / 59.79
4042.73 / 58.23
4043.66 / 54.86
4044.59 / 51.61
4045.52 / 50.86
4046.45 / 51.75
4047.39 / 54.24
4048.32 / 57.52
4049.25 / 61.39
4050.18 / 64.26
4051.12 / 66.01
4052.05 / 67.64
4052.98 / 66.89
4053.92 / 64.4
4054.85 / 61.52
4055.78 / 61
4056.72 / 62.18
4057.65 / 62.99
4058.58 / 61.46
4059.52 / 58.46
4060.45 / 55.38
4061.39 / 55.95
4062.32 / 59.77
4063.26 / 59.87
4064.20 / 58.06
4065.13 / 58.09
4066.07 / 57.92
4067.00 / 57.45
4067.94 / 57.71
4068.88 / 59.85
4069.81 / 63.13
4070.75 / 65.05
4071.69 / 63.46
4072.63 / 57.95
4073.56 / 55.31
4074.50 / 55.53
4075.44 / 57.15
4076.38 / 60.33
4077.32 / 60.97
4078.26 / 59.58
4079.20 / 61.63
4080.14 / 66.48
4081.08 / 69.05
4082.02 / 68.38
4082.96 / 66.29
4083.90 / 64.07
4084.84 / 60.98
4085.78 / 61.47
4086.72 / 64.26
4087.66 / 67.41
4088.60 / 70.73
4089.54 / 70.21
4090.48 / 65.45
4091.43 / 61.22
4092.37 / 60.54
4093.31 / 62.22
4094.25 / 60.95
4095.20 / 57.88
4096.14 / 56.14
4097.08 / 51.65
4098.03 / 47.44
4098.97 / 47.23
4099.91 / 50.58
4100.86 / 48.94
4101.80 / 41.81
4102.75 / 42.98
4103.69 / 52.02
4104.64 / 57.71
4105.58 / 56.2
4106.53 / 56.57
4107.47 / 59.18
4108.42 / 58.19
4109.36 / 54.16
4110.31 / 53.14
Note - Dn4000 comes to 1.7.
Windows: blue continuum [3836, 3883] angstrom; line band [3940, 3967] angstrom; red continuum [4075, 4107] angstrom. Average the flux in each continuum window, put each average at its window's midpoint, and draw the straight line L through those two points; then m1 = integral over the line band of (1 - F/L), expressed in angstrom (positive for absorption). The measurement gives 3.93 angstrom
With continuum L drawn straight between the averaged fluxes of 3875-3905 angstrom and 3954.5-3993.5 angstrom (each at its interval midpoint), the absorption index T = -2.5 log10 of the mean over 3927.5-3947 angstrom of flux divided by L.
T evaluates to 0.38 mag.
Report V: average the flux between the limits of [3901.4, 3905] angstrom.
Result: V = 45.2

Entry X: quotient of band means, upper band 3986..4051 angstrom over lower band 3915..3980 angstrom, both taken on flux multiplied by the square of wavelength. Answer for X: 1.7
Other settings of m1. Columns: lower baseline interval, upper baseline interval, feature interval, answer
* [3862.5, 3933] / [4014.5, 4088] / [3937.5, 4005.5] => 7.2 angstrom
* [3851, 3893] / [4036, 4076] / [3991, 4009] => -2.1 angstrom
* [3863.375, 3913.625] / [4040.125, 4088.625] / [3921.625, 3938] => 5.2 angstrom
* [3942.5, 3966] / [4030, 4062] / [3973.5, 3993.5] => -2.6 angstrom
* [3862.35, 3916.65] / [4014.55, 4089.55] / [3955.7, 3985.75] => 6.6 angstrom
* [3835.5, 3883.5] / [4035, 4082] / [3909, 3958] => 6.7 angstrom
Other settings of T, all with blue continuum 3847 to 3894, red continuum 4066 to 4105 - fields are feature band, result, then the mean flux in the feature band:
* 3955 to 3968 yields 0.25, 37.1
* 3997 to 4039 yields -0.17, 61.6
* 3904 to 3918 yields -0.12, 46.9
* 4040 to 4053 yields -0.06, 58.7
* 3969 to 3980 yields 0.20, 40.2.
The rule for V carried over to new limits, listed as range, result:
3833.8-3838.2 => 29.7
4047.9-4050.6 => 61.2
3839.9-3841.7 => 33.2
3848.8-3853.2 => 37.7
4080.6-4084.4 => 66.9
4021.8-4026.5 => 60.9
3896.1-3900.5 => 47.5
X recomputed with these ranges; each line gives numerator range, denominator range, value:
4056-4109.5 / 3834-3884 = 1.76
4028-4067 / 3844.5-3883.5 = 1.69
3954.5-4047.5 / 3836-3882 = 1.53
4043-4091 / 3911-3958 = 1.66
